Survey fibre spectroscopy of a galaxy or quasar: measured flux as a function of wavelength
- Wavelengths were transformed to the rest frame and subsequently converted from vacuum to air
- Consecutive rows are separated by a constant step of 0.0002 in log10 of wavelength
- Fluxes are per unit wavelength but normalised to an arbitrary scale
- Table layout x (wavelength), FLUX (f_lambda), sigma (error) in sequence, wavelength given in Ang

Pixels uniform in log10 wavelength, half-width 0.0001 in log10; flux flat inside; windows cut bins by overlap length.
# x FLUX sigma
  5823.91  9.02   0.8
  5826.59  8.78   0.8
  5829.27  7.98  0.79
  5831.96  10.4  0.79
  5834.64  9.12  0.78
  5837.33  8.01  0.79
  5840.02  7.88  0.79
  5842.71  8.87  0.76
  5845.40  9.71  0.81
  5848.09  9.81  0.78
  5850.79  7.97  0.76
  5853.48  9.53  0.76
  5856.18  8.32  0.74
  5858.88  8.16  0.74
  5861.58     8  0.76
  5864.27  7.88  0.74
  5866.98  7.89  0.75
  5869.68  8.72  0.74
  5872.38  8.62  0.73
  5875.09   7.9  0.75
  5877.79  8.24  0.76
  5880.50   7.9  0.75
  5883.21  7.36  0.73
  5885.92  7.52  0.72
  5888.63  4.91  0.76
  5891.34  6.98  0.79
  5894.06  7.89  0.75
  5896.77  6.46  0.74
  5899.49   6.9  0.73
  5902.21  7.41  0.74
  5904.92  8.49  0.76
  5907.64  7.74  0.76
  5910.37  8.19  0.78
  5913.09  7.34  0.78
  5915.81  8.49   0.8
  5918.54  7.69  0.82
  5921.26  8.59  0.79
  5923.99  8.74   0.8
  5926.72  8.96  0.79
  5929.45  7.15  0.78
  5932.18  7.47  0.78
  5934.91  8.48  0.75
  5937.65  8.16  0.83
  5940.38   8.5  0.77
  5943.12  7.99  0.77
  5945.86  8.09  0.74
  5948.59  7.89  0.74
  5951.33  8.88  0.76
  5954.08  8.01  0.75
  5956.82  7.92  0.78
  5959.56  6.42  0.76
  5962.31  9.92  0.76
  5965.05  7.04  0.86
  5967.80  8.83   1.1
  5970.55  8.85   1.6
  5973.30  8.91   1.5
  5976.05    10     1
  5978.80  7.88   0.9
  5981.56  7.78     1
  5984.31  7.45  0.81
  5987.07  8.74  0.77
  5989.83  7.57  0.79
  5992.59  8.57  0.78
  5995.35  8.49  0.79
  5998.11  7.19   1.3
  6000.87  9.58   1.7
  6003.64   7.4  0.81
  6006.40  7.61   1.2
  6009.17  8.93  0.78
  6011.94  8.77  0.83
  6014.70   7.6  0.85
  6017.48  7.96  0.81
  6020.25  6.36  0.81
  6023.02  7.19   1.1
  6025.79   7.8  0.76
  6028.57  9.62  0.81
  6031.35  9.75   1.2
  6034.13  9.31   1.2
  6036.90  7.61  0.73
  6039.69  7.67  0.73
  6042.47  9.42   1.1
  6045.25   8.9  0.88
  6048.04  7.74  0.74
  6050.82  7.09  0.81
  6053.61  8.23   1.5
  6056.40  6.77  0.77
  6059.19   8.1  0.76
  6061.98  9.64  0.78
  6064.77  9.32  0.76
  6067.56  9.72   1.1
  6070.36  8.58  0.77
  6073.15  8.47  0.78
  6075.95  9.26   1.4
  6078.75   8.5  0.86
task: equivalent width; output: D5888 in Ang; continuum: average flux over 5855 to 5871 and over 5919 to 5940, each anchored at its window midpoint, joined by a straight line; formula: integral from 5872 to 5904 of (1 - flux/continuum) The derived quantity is 3.37 Ang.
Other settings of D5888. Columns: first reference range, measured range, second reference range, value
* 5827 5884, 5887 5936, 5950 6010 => 4.3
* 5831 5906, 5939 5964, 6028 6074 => 0.4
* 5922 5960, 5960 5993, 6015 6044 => -1.0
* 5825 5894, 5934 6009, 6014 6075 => 0.5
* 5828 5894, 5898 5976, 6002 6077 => 1.2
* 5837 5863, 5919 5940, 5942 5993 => 0.4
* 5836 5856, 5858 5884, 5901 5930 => 1.4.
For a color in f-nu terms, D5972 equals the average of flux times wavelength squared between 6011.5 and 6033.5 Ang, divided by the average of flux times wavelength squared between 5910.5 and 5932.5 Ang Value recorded 1.04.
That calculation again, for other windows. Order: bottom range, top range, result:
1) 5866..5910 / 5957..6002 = 1.13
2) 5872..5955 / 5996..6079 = 1.11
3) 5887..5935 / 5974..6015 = 1.11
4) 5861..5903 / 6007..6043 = 1.15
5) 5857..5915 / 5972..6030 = 1.11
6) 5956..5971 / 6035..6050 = 1.04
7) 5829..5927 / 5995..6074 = 1.08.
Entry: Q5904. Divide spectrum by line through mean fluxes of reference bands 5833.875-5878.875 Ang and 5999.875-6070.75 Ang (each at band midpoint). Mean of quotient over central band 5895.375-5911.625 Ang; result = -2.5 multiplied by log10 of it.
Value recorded 0.13 mag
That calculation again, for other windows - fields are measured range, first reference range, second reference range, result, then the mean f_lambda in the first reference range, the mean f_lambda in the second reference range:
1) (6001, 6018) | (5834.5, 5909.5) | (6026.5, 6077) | 0.04 mag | 7.99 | 8.61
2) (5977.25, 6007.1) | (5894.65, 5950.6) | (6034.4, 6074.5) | 0.02 mag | 7.95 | 8.4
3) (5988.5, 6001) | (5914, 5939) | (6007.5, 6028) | -0.03 mag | 8.18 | 7.87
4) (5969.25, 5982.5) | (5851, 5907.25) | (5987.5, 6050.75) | -0.08 mag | 7.76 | 8.21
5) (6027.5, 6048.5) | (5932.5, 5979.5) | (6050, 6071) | -0.04 mag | 8.33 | 8.46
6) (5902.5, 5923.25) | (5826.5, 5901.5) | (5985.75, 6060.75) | 0.01 mag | 8.11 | 8.15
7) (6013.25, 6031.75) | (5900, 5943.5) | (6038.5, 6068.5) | 0.05 mag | 8.07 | 8.41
